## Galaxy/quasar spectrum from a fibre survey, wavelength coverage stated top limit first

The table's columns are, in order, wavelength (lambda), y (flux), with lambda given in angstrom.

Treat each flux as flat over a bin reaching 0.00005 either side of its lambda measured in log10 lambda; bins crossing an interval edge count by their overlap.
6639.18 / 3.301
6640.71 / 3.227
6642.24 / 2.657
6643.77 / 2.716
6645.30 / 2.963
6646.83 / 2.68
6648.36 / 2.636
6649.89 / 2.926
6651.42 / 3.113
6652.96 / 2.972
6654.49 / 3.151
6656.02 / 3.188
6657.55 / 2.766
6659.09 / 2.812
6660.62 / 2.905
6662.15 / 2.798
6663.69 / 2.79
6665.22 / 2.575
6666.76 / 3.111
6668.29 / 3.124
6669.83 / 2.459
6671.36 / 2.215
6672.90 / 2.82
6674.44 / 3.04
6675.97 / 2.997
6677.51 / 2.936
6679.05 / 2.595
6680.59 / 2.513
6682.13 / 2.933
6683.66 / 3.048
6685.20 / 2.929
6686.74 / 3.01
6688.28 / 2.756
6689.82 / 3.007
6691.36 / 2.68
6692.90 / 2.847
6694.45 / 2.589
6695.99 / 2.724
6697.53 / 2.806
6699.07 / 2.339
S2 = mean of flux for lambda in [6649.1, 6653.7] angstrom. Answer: 3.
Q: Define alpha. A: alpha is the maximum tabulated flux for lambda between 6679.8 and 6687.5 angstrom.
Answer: 3.048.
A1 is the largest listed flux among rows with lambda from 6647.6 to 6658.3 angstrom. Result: 3.188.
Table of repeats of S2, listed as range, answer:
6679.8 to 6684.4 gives 2.83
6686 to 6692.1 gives 2.86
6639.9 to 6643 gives 2.95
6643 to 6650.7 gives 2.79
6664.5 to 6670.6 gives 2.82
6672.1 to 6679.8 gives 2.87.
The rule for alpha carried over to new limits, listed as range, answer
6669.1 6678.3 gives 3.04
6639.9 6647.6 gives 3.227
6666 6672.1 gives 3.124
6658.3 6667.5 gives 3.111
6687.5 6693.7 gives 3.007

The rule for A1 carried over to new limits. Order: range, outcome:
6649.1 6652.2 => 3.113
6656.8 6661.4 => 2.905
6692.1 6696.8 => 2.847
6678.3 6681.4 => 2.595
